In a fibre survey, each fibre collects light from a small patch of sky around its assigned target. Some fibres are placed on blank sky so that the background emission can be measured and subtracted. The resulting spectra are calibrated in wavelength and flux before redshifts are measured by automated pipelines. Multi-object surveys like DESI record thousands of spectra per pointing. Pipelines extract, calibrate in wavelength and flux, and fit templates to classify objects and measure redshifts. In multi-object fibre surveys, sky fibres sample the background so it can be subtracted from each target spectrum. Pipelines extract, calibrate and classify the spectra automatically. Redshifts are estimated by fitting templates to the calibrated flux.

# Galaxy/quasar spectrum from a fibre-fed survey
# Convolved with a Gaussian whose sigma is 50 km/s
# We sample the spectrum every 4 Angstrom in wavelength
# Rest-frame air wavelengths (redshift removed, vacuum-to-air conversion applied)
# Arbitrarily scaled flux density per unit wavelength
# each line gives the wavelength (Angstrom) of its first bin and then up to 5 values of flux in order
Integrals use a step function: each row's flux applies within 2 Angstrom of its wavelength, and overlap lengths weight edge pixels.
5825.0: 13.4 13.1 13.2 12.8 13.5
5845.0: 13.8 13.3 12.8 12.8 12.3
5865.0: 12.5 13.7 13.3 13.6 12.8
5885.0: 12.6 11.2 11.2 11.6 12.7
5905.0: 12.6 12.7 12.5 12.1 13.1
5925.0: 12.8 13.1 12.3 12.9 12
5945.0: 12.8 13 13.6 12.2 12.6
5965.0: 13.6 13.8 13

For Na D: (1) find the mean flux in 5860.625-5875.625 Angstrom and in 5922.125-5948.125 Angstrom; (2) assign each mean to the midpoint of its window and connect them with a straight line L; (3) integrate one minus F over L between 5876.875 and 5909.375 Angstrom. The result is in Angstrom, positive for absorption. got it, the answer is 1.7 Angstrom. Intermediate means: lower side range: 13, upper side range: 12.7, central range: 12.2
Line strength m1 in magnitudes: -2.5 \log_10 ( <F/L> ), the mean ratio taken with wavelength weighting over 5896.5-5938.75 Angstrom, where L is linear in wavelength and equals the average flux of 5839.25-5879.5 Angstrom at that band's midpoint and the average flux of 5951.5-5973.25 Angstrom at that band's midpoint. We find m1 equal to 0.04 mag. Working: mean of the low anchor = 13.2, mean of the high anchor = 13.1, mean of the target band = 12.6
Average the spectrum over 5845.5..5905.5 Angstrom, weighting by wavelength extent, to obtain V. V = 12.6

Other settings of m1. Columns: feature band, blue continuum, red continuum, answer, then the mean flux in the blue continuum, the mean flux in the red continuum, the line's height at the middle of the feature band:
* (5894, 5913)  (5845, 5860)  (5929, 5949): 0.04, 13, 12.6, 12.8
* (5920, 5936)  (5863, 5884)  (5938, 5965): 0.01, 13.2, 12.8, 12.9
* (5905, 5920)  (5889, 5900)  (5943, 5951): -0.05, 11.5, 12.9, 12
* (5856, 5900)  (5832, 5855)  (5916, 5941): 0.04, 13.2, 12.7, 13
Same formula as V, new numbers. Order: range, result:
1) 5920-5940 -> 12.8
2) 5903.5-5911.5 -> 12.6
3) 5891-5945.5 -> 12.4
